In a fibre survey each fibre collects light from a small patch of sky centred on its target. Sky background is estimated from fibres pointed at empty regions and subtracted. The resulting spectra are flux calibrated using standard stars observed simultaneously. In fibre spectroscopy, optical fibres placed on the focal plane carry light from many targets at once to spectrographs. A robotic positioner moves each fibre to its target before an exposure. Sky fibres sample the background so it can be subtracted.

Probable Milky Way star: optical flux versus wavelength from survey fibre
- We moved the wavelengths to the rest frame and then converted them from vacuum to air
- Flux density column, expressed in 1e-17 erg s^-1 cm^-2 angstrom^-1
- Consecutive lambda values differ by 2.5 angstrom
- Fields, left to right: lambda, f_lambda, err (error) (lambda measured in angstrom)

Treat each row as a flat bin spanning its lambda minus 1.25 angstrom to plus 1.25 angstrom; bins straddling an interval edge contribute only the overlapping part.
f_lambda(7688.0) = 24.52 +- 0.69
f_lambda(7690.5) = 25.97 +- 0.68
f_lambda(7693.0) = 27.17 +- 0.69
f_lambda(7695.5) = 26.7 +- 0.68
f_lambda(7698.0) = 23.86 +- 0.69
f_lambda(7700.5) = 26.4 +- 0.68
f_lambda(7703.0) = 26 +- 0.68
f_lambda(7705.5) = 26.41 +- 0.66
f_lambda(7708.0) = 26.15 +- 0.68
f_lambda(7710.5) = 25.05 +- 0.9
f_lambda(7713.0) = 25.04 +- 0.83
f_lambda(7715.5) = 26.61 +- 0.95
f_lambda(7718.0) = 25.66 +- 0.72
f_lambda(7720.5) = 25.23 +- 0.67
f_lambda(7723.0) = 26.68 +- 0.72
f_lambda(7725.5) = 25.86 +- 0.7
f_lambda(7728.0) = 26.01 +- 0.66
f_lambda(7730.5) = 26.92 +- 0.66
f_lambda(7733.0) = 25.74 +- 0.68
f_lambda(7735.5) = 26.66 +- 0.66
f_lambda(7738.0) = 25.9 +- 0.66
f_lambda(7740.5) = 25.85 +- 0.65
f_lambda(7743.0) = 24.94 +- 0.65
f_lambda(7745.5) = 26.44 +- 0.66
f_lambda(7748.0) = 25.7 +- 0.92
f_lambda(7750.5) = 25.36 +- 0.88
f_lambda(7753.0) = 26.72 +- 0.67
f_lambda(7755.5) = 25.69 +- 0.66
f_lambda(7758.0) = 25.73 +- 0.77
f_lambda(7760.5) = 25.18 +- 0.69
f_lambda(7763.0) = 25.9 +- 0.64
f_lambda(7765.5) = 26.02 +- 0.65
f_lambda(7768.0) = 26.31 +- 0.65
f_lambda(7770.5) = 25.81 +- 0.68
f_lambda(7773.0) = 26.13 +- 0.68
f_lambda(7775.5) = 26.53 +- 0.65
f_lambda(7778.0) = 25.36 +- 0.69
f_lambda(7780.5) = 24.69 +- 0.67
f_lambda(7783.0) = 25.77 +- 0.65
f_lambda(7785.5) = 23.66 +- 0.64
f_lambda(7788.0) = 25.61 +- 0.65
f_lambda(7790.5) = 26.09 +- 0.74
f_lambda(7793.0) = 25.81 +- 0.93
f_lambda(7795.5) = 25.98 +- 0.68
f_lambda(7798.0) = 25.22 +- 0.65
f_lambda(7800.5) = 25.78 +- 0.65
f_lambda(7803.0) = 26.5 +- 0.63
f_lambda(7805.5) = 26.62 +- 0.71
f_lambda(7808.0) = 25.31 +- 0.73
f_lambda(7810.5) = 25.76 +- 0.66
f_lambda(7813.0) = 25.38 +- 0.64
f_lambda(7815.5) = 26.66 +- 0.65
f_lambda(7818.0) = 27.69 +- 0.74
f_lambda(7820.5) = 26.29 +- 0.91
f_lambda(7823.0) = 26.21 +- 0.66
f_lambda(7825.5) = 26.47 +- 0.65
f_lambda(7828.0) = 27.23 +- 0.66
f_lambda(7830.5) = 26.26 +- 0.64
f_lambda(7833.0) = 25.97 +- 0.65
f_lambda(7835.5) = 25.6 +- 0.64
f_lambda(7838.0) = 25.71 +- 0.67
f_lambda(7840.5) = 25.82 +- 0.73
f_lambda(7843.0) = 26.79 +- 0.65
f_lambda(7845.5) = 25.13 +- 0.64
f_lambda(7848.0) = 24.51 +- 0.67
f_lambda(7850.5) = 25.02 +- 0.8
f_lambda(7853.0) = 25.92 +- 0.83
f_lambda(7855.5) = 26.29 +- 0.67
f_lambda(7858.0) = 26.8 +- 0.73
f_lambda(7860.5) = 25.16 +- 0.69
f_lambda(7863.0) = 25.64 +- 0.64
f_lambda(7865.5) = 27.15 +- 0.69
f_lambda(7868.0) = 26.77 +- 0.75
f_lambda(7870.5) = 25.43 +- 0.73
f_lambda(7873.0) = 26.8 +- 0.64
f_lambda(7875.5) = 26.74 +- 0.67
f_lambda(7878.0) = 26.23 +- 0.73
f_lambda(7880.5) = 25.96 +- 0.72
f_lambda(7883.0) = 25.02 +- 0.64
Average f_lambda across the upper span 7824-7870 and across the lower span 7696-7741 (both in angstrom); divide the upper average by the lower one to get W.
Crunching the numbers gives 1.0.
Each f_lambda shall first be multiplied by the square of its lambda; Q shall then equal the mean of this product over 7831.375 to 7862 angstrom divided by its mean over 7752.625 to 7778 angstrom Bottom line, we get 1.01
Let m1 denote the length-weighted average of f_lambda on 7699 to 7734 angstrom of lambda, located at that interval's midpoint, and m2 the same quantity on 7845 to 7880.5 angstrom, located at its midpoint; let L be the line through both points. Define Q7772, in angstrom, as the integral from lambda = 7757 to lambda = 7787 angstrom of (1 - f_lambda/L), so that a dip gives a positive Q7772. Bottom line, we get 0.45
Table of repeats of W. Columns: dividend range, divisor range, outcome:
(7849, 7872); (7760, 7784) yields 1.01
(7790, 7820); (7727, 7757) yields 1.00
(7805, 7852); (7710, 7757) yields 1.00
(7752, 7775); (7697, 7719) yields 1.01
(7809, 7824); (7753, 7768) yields 1.02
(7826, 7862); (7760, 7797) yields 1.01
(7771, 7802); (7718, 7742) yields 0.98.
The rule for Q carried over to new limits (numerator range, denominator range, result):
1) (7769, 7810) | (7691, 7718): 1.01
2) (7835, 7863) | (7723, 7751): 1.02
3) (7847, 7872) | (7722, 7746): 1.03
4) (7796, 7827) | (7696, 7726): 1.04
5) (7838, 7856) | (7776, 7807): 1.01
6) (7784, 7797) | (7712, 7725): 1.00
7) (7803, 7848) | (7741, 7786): 1.03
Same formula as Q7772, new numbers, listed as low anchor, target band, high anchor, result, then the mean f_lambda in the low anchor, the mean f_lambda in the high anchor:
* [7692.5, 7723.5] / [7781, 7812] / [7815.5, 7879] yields 0.5 angstrom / 25.9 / 26.2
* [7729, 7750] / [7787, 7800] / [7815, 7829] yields 0.4 angstrom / 26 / 26.8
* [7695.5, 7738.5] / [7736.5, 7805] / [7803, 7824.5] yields 1.0 angstrom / 25.9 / 26.3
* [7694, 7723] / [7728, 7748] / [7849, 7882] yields -0.1 angstrom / 25.8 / 26.1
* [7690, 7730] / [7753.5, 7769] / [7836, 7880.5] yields 0.1 angstrom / 25.9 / 26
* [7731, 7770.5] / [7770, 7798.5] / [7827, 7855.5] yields 0.3 angstrom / 25.9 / 25.8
